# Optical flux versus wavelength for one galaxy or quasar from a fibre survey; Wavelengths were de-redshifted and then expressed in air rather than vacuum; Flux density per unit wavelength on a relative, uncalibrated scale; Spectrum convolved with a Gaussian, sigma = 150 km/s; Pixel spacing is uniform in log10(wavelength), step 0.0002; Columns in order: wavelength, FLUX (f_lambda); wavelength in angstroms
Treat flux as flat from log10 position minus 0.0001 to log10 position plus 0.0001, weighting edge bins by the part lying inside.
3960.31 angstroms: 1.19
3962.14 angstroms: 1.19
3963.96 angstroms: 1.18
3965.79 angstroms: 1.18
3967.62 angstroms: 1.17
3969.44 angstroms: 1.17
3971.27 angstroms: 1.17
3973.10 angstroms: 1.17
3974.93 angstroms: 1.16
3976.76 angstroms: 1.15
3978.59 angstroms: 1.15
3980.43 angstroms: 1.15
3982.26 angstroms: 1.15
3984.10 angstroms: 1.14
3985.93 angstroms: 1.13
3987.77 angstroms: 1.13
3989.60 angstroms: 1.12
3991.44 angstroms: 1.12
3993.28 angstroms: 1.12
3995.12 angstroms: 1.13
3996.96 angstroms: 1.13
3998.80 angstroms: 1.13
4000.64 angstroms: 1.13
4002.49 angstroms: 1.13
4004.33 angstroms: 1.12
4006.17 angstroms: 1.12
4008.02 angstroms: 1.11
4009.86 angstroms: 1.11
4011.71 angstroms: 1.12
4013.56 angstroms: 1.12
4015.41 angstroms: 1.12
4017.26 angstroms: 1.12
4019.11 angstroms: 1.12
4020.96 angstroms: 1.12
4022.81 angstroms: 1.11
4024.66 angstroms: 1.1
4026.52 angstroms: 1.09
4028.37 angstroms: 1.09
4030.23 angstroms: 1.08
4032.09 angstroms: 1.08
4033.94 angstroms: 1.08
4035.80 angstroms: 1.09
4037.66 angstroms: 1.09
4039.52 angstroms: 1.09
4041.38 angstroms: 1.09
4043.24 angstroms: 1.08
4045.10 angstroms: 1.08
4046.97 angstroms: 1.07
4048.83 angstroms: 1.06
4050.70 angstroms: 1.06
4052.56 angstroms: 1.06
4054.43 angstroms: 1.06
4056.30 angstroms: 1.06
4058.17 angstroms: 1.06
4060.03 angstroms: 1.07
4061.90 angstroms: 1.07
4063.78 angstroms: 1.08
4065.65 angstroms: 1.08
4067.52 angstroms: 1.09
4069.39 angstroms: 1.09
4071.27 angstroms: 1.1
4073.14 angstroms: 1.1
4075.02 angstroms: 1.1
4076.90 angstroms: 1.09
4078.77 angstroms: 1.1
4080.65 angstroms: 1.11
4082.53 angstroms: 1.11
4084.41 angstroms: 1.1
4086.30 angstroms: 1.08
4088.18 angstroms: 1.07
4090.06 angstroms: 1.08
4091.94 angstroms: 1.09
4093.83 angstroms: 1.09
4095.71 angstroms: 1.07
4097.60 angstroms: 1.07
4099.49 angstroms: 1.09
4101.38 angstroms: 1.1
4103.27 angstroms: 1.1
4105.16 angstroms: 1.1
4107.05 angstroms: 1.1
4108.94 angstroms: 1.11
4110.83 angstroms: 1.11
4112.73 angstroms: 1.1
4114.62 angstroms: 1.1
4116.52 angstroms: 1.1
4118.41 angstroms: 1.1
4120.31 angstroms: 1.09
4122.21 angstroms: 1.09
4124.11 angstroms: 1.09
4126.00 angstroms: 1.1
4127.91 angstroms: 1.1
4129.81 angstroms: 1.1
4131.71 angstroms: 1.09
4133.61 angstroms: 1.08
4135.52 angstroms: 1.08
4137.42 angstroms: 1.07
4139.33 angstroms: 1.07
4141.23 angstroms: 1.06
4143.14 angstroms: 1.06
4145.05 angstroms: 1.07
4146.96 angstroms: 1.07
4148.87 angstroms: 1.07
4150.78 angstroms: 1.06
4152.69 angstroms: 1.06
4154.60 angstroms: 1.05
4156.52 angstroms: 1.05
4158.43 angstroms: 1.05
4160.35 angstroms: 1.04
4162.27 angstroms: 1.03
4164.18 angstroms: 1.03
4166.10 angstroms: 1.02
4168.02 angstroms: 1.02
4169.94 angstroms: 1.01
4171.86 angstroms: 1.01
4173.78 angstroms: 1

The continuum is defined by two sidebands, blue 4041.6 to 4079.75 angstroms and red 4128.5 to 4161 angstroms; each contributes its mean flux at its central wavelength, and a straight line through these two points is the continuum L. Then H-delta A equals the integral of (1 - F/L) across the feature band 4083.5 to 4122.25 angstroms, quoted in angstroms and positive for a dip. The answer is -0.7 angstroms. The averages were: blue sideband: 1.08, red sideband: 1.07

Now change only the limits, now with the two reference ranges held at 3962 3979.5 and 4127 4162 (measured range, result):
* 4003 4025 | 0.5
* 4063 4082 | 0.3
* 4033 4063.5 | 1.4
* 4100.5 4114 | -0.2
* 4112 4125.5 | -0.2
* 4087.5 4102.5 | 0.2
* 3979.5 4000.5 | 0.5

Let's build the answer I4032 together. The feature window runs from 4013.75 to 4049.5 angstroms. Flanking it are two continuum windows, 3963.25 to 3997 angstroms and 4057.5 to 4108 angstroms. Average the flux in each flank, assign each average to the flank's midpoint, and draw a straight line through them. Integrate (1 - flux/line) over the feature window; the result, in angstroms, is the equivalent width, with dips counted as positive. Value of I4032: 0.8 angstroms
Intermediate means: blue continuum 1.15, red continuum 1.09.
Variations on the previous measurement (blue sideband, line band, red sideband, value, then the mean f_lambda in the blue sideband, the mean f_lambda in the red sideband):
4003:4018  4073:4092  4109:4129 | 0.2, 1.12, 1.1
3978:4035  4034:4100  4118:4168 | 0.8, 1.12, 1.07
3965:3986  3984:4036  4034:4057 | 0.1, 1.16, 1.07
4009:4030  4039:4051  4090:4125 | 0.3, 1.11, 1.09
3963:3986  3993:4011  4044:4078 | 0.2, 1.16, 1.08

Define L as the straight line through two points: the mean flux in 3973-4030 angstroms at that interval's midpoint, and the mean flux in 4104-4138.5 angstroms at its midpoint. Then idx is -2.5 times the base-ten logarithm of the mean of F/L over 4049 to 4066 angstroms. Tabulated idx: 0.05 mag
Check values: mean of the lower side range 1.12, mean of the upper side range 1.09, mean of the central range 1.07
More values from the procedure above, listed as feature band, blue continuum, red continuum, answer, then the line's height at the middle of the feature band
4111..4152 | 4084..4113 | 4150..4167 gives -0.02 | 1.06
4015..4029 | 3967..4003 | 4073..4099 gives 0.01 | 1.12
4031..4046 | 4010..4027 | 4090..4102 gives 0.02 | 1.11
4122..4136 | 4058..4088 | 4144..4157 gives -0.02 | 1.07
